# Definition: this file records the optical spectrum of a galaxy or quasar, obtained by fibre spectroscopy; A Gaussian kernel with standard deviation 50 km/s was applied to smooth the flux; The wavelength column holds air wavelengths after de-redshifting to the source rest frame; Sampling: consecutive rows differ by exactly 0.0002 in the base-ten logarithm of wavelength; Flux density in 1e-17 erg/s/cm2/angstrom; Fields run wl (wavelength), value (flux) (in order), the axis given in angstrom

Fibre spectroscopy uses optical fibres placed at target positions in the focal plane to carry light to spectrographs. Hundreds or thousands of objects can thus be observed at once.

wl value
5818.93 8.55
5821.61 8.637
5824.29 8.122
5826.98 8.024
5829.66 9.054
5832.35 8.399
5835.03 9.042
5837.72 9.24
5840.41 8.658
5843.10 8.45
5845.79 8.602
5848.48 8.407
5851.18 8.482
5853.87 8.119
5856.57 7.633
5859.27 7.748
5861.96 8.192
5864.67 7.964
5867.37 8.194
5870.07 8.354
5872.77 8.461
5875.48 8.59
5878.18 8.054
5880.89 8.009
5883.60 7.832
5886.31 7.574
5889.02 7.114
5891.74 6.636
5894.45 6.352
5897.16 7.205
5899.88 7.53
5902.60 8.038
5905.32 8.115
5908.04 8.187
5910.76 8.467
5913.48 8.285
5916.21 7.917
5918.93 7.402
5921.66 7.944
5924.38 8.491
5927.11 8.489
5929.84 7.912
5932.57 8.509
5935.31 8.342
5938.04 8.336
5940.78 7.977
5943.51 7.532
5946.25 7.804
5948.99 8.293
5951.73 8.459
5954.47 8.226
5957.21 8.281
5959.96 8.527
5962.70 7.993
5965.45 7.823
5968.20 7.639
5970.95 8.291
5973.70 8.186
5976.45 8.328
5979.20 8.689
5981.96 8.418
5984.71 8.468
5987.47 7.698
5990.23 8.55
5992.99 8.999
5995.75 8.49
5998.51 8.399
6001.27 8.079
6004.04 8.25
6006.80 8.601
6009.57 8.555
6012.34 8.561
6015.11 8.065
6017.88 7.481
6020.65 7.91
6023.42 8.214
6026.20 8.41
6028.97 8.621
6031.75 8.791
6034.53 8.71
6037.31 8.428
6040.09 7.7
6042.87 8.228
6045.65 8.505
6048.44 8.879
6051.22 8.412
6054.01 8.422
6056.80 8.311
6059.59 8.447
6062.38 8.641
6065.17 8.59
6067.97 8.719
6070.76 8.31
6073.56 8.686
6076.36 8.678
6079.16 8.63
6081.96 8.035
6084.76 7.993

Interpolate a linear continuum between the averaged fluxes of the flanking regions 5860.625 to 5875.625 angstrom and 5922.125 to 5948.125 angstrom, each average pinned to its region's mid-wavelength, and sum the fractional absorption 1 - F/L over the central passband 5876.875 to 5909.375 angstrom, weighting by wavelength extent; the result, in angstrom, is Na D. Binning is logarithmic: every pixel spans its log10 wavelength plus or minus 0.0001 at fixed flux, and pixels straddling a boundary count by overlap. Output 2.6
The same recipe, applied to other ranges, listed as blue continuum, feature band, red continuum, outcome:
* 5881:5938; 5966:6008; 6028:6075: -0.7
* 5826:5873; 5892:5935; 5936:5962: 1.8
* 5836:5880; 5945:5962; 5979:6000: 0.3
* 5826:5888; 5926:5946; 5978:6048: 0.5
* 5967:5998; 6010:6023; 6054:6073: 0.5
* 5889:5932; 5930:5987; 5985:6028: -1.1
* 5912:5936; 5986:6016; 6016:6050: -0.4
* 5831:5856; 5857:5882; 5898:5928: 0.7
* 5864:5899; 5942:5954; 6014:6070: -0.1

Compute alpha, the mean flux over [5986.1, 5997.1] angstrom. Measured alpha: 8.43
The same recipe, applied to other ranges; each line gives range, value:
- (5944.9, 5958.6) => 8.21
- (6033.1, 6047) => 8.32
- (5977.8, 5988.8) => 8.32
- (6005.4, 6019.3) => 8.25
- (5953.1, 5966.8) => 8.17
